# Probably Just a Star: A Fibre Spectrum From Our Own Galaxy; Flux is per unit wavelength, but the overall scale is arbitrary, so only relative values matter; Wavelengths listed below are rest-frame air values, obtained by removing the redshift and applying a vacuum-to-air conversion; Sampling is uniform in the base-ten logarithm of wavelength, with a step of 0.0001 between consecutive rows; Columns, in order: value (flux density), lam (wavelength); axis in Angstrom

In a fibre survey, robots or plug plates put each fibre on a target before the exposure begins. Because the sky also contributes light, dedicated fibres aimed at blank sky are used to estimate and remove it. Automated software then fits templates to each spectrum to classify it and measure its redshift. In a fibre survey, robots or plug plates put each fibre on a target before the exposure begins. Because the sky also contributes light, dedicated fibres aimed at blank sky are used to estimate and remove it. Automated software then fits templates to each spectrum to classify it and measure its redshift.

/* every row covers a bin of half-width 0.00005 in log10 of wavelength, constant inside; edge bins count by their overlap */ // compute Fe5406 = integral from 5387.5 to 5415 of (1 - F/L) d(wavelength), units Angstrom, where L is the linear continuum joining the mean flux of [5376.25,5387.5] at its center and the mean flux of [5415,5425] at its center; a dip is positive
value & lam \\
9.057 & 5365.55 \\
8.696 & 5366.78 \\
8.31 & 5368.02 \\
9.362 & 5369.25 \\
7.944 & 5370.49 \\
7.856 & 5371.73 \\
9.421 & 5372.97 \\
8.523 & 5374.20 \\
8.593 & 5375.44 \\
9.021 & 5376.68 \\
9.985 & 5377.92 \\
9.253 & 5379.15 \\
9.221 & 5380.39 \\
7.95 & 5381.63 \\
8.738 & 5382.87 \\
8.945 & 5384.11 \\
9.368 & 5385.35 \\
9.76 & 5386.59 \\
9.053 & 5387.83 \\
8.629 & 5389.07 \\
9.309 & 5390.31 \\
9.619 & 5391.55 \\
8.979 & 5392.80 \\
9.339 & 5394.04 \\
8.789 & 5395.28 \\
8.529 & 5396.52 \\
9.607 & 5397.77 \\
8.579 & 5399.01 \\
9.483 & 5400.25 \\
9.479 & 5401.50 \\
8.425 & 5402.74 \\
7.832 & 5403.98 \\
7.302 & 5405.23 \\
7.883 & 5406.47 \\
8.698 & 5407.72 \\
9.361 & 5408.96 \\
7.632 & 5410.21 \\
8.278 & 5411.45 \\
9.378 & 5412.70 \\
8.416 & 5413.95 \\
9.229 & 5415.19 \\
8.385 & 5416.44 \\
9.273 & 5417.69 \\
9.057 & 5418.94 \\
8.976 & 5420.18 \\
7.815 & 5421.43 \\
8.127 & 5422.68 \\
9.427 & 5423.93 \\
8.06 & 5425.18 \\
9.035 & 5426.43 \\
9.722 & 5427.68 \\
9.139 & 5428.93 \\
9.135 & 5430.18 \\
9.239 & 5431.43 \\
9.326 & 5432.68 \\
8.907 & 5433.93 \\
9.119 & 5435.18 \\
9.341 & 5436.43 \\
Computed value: 0.5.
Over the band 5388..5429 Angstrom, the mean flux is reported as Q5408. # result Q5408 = 8.78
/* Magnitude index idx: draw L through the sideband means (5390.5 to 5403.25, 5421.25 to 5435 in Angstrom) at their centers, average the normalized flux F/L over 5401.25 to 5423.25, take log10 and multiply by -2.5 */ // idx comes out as 0.062 mag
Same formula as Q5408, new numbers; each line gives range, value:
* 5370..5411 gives 8.82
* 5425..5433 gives 9.14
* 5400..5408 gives 8.38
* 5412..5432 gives 8.89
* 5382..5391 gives 9.09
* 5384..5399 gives 9.14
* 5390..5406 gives 8.85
